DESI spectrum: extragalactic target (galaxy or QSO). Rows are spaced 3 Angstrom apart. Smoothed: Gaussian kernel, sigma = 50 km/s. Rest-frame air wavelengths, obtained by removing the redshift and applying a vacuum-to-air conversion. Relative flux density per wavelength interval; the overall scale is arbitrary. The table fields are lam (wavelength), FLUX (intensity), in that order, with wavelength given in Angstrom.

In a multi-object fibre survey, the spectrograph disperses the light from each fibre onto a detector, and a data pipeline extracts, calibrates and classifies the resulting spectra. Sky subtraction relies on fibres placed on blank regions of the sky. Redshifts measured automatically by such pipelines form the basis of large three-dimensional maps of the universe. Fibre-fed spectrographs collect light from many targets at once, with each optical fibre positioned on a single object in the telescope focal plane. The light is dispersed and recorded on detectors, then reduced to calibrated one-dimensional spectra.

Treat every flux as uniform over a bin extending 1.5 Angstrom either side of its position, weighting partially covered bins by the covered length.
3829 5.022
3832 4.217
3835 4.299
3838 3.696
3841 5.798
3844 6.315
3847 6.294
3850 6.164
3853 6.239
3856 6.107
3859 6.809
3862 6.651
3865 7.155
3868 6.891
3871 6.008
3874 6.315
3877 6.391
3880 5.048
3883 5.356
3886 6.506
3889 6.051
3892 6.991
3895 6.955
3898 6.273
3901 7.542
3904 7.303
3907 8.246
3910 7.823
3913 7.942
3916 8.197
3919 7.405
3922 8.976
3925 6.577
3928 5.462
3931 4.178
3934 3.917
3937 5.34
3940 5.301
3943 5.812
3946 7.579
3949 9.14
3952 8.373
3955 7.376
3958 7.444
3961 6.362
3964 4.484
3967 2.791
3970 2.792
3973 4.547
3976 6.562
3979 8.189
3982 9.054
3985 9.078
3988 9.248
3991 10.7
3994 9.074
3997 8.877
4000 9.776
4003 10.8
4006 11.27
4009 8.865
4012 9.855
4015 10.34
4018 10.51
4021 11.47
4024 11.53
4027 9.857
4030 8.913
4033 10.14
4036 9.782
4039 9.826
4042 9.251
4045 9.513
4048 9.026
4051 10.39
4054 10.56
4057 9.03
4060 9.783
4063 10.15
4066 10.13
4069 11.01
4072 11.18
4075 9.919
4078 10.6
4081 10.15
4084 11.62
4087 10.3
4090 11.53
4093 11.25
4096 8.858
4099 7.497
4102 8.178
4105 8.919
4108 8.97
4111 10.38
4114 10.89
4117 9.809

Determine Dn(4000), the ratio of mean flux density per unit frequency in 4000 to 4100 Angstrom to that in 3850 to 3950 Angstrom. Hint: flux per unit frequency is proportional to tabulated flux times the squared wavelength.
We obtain 1.66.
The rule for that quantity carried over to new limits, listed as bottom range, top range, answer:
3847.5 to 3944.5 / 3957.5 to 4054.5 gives 1.44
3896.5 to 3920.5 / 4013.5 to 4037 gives 1.44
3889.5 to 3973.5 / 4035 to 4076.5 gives 1.64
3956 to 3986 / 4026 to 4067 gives 1.66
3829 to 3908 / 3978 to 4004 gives 1.62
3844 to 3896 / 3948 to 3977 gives 0.98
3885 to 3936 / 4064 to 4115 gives 1.61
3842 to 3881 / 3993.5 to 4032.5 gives 1.72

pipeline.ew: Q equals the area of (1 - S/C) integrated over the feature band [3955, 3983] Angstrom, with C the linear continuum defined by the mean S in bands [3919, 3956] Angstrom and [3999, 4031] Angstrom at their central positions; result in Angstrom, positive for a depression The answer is 7.8 Angstrom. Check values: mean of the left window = 6.53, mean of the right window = 10.3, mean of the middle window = 5.83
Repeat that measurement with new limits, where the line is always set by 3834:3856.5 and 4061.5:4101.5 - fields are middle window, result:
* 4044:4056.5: -0.2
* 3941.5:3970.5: 5.3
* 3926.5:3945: 5.8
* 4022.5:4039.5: -1.4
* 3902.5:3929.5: -2.1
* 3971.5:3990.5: 0.9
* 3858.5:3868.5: -1.5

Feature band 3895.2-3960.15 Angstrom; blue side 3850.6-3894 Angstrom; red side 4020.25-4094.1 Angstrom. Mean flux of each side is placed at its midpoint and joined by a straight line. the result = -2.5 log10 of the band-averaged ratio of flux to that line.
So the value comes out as 0.08 mag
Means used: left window 6.33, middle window 6.96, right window 10.3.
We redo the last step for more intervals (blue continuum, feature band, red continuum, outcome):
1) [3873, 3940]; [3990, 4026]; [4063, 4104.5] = -0.19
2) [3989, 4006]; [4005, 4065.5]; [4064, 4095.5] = 0.03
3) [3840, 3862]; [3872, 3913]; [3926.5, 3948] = -0.15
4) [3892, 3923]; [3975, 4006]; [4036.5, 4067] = -0.05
